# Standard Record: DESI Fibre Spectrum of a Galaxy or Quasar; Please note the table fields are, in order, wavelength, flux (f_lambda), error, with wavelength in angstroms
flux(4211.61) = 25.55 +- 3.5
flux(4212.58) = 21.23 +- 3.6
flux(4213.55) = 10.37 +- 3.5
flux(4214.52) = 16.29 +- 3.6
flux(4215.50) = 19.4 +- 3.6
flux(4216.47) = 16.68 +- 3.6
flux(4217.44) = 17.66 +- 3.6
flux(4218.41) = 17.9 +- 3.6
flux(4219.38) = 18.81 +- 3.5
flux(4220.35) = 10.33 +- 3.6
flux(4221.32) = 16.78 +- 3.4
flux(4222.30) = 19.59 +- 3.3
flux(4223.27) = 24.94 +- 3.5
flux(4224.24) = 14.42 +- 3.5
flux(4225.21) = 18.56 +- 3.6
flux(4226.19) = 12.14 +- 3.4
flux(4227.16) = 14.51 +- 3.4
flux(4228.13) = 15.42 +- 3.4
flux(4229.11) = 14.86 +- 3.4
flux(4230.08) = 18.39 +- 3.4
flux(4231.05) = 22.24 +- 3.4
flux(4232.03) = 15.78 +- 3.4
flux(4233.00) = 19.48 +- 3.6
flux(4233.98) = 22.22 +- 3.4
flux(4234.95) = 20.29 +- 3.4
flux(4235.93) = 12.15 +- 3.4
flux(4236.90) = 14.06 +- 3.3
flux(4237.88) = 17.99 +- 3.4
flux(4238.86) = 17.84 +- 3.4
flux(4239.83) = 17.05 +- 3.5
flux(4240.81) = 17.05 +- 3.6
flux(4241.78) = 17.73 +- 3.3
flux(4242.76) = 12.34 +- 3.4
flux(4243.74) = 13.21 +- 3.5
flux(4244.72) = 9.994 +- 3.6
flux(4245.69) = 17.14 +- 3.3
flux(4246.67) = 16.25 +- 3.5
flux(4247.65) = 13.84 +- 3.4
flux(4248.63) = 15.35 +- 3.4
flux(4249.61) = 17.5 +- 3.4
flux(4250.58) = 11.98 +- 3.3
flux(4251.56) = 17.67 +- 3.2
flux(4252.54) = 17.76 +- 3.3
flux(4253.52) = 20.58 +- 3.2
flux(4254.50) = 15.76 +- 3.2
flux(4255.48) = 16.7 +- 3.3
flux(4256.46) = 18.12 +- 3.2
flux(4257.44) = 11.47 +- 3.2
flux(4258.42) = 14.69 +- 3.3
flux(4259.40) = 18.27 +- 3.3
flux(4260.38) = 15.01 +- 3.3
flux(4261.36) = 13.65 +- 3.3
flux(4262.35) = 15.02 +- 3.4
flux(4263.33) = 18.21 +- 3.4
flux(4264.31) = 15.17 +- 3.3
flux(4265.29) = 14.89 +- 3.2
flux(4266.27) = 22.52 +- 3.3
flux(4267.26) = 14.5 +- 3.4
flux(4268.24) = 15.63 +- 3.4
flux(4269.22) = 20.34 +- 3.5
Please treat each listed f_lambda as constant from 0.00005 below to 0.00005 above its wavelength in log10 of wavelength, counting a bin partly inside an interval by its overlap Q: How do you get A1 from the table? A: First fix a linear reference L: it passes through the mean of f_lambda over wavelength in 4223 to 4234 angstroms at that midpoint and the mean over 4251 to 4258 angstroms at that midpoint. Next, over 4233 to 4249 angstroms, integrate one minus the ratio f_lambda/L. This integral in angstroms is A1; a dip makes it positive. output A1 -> 1.0 angstroms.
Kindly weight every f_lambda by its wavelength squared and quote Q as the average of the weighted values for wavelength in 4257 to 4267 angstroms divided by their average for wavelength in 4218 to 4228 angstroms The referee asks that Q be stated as 1.0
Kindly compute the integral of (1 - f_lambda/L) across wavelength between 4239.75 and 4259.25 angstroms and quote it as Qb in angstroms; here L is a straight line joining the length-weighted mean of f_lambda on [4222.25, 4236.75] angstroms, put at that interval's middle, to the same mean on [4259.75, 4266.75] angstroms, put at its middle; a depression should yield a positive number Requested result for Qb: 1.4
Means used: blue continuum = 17.5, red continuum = 16.4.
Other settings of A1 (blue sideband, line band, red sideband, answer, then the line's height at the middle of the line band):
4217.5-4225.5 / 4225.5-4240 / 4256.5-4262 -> -0.1 angstroms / 16.8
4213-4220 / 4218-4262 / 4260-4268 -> 0.0 angstroms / 16.4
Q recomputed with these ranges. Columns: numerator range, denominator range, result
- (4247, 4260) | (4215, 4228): 0.96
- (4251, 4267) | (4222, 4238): 0.96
